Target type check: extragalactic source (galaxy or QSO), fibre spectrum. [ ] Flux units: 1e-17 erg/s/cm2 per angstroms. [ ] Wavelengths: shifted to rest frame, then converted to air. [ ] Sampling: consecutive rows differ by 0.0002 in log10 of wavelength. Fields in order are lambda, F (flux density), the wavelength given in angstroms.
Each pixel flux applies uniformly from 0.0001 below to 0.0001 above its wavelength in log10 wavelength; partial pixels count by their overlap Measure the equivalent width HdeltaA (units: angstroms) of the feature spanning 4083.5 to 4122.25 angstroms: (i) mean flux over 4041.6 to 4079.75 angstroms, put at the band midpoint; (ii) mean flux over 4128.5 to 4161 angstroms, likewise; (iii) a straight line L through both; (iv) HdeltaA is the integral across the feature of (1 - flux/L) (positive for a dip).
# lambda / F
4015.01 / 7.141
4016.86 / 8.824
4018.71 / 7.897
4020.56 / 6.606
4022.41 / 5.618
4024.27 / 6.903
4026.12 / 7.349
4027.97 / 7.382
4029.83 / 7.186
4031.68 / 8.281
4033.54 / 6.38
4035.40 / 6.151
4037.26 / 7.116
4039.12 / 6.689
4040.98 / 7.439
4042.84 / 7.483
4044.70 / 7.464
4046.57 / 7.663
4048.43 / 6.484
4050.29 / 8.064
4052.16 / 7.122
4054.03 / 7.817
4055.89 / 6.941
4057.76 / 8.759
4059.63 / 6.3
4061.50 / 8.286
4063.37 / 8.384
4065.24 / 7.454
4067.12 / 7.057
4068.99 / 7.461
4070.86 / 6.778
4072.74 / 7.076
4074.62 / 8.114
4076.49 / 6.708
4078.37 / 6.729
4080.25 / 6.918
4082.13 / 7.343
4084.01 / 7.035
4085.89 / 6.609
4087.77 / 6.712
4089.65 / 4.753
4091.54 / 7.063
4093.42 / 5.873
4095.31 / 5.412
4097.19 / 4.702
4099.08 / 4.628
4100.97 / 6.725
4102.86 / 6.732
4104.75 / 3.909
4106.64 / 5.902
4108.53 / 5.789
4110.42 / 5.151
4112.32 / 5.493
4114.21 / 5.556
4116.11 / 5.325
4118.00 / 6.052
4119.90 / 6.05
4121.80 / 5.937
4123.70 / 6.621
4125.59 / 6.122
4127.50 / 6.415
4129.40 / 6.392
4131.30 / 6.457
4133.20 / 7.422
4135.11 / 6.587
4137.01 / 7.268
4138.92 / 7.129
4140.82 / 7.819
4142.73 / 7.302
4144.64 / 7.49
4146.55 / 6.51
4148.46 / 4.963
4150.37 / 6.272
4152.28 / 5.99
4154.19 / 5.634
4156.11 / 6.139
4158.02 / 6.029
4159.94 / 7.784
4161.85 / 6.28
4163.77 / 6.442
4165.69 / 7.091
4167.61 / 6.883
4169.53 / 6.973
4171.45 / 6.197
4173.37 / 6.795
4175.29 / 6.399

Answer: 7.0 angstroms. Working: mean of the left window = 7.4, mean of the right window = 6.66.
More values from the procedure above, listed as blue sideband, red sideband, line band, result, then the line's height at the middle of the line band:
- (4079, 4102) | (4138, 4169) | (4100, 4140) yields 1.4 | 6.37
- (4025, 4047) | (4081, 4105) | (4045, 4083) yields -4.3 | 6.63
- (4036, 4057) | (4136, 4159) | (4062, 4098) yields 1.4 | 7.05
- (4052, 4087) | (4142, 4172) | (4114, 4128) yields 1.7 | 6.83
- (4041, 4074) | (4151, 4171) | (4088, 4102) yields 2.9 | 7.11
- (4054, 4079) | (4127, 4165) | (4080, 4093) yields 1.1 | 7.21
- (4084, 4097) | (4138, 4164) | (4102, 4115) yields 1.5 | 6.21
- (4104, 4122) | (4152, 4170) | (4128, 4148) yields -3.1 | 6.04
